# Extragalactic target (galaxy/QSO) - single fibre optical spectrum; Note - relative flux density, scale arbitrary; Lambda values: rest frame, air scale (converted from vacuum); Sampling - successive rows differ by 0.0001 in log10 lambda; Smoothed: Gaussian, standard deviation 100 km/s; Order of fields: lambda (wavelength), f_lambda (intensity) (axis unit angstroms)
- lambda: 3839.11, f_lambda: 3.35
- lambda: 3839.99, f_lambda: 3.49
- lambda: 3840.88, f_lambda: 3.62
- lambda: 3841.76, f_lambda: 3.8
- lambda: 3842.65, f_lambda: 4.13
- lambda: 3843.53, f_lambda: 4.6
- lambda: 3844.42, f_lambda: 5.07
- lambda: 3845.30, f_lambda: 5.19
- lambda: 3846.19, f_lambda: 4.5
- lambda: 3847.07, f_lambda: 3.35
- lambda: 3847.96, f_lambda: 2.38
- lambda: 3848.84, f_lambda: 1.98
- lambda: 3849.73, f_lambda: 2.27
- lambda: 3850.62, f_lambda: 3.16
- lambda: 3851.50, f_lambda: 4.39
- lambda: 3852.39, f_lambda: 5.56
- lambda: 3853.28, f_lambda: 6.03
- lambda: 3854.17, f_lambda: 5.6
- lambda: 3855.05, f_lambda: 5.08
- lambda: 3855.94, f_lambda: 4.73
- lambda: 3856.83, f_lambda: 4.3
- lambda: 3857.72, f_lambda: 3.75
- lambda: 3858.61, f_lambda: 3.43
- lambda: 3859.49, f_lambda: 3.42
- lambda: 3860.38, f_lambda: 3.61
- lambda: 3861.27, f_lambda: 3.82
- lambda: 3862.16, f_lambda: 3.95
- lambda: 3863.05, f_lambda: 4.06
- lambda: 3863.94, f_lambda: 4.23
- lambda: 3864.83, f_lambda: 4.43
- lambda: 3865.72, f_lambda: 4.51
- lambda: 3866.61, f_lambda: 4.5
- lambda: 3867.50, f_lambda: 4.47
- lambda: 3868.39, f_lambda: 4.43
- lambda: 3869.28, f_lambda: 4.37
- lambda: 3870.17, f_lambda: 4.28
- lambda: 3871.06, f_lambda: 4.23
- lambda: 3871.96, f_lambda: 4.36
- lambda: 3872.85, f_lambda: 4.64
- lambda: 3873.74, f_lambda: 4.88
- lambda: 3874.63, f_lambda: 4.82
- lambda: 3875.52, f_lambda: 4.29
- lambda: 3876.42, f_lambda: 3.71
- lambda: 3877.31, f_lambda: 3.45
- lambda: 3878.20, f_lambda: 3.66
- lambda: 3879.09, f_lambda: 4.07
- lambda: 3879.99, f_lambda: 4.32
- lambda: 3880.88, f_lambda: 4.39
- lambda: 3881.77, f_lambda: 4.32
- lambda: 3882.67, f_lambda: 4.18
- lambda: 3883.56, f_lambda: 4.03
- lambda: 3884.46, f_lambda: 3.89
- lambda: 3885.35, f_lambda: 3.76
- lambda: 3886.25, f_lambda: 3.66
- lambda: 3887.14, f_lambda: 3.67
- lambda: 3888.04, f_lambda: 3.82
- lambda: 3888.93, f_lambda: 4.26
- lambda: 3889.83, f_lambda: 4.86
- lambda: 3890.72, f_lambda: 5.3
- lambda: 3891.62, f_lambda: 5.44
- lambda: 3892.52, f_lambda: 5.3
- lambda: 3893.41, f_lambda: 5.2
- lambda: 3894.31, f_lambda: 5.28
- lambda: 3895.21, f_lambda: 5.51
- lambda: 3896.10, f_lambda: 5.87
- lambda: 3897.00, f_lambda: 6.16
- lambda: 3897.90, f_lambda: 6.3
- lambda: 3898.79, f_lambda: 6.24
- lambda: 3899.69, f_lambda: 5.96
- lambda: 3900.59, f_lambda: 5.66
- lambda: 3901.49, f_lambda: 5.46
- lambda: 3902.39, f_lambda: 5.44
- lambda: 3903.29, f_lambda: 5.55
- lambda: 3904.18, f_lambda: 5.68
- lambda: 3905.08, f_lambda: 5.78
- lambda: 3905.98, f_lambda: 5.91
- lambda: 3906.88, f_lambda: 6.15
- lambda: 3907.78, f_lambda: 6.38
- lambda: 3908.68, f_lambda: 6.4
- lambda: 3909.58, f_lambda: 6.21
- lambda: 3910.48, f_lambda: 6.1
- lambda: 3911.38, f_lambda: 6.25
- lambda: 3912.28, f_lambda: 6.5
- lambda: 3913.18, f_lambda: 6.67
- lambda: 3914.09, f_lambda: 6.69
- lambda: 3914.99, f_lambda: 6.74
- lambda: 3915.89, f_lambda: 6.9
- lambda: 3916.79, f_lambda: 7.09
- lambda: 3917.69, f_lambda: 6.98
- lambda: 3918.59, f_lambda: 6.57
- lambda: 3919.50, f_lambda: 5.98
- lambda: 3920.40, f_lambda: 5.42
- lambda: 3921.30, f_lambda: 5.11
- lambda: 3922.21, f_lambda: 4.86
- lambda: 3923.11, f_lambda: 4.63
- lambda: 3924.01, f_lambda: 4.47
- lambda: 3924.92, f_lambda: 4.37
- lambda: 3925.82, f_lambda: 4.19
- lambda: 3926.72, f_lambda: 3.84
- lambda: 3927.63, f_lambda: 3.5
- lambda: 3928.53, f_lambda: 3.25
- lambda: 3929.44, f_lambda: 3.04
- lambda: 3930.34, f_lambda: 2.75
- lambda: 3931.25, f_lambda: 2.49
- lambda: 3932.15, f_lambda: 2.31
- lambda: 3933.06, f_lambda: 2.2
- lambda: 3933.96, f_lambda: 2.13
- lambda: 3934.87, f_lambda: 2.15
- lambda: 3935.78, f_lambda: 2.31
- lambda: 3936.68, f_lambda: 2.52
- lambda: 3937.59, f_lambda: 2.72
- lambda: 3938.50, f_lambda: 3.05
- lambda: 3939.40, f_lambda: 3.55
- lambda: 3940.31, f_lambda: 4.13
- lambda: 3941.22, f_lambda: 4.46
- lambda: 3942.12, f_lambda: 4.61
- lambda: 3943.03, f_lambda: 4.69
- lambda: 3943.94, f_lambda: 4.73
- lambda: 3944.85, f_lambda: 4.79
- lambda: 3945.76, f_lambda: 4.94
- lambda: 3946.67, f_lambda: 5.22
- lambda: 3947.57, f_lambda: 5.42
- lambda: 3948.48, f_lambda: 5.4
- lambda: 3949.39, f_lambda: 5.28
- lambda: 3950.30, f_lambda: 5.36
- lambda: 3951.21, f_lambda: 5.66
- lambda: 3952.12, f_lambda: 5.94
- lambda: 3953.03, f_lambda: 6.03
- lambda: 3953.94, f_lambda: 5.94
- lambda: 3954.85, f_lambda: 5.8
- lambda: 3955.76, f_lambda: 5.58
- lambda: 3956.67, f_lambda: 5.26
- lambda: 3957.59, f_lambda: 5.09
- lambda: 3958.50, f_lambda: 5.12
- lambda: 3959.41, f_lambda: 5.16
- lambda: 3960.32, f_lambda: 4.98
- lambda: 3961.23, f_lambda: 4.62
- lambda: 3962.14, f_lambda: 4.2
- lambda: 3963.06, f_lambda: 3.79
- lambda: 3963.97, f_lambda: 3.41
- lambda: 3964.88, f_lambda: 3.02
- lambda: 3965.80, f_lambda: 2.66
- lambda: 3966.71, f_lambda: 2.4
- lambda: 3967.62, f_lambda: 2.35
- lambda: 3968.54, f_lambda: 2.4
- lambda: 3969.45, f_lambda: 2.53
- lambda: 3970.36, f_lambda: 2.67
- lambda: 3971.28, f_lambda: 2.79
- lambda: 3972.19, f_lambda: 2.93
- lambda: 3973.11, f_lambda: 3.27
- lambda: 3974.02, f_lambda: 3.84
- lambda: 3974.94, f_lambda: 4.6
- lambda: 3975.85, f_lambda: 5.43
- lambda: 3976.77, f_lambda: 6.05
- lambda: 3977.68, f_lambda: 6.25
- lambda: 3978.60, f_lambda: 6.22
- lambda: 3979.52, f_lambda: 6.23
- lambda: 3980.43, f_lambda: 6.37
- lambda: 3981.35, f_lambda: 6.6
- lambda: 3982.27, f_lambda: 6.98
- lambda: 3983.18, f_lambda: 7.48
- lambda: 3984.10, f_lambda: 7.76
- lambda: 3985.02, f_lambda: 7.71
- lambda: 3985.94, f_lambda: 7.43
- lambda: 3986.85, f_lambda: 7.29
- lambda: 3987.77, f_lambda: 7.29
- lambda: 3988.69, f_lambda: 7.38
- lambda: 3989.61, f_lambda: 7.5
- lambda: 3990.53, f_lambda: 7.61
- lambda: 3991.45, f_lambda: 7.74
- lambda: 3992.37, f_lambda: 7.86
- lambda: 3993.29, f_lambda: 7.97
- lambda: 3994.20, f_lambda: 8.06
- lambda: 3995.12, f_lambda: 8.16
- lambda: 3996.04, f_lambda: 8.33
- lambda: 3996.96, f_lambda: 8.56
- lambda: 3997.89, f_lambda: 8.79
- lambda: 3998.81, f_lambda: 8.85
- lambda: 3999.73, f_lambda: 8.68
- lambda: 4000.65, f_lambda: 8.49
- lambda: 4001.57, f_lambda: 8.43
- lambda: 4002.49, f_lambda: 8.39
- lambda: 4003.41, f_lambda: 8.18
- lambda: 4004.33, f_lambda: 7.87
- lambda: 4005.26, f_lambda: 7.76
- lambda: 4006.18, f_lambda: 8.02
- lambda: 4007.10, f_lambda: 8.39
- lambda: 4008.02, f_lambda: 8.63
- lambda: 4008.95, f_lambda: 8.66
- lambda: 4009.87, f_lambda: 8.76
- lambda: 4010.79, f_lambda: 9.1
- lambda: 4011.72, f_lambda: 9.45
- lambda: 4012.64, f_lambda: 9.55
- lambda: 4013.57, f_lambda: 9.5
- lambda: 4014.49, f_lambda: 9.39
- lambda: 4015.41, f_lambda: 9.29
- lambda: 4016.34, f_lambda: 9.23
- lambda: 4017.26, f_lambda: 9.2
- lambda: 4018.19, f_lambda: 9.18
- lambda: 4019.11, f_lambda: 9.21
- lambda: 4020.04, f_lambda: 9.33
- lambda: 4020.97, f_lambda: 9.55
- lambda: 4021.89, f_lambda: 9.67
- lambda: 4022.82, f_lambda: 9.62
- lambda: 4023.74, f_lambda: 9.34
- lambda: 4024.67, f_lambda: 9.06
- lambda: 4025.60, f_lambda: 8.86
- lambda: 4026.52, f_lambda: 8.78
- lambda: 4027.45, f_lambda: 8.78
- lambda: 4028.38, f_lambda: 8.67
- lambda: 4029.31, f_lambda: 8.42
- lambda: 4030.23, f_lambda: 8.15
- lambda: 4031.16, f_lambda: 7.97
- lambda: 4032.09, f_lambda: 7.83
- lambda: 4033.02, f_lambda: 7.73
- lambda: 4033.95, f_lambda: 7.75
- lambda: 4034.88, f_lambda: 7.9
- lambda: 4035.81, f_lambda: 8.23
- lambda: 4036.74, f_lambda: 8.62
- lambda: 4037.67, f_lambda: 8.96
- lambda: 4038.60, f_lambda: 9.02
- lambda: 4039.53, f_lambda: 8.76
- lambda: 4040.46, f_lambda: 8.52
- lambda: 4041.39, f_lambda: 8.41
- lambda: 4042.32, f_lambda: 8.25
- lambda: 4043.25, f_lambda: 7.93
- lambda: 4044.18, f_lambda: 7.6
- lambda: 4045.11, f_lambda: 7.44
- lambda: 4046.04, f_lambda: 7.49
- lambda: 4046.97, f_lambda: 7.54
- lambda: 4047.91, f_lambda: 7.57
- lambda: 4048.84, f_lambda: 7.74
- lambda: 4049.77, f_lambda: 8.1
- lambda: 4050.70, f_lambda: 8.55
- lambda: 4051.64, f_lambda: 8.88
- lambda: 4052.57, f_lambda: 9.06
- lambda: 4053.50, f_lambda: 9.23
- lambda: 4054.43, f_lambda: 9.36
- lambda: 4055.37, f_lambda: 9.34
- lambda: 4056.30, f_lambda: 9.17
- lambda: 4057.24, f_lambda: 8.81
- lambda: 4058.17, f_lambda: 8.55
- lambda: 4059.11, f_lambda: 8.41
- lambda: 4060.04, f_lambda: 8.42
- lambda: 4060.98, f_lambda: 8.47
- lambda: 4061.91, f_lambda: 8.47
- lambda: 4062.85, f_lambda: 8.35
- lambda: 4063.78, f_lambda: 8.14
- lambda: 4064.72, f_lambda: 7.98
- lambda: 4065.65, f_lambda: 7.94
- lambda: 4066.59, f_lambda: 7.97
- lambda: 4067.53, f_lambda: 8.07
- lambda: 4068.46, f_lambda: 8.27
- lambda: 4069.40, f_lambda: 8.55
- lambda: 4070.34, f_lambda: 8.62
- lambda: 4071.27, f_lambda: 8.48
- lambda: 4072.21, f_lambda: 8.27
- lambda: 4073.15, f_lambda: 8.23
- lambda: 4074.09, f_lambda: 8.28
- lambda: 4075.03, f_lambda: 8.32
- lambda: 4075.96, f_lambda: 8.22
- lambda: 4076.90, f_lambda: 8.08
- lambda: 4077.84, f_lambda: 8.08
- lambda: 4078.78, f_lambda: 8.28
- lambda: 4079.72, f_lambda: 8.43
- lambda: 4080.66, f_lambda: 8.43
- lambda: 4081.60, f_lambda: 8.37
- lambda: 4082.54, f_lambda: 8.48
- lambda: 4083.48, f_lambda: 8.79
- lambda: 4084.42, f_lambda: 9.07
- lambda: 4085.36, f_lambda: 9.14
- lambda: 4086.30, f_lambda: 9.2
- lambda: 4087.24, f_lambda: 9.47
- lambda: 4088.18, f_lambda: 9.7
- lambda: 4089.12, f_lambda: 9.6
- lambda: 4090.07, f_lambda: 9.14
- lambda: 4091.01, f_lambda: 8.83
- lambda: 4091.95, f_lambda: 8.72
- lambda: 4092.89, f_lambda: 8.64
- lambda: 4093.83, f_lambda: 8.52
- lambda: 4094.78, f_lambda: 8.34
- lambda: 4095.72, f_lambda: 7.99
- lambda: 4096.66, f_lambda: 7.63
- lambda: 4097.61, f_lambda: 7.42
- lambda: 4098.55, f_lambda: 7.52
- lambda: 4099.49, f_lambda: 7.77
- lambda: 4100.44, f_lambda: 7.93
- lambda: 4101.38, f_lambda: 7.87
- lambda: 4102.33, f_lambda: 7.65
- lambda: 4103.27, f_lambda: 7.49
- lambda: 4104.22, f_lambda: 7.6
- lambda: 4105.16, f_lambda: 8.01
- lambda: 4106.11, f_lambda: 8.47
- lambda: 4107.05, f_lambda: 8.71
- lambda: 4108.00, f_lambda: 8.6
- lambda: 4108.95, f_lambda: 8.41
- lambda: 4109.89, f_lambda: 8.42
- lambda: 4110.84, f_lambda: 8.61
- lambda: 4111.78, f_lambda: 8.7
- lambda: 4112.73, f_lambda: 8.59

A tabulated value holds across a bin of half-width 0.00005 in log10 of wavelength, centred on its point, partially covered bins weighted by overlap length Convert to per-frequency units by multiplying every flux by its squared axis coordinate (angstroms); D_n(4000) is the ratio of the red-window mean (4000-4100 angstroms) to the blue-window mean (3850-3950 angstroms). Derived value 2.0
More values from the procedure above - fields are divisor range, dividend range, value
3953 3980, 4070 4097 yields 2.11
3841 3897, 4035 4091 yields 2.17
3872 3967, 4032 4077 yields 1.87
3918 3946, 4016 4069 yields 2.33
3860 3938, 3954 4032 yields 1.57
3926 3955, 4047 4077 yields 2.21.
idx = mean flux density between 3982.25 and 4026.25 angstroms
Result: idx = 8.51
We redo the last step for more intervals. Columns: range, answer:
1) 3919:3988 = 4.56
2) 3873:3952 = 4.8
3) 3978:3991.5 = 7.14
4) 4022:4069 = 8.42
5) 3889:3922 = 5.95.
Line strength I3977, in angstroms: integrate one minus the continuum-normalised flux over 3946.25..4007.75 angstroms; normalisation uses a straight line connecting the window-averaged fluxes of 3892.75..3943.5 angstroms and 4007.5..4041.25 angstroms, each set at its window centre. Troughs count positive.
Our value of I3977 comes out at 9.7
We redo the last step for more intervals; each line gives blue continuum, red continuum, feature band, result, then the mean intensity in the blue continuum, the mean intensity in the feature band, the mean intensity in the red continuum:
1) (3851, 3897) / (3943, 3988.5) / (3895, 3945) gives -1.80 angstroms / 4.45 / 4.91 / 5.08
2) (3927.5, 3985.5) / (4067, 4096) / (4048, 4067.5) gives -1.79 angstroms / 4.42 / 8.52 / 8.6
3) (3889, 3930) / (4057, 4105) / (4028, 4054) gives -1.73 angstroms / 5.56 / 8.23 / 8.37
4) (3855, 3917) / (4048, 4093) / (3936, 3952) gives 4.22 angstroms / 4.95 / 4.5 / 8.59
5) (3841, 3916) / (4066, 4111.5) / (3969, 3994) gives 1.85 angstroms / 4.77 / 6.09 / 8.39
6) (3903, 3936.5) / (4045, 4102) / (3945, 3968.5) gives 4.25 angstroms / 4.94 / 4.7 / 8.43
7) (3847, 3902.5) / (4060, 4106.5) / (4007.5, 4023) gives -4.73 angstroms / 4.46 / 9.24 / 8.35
